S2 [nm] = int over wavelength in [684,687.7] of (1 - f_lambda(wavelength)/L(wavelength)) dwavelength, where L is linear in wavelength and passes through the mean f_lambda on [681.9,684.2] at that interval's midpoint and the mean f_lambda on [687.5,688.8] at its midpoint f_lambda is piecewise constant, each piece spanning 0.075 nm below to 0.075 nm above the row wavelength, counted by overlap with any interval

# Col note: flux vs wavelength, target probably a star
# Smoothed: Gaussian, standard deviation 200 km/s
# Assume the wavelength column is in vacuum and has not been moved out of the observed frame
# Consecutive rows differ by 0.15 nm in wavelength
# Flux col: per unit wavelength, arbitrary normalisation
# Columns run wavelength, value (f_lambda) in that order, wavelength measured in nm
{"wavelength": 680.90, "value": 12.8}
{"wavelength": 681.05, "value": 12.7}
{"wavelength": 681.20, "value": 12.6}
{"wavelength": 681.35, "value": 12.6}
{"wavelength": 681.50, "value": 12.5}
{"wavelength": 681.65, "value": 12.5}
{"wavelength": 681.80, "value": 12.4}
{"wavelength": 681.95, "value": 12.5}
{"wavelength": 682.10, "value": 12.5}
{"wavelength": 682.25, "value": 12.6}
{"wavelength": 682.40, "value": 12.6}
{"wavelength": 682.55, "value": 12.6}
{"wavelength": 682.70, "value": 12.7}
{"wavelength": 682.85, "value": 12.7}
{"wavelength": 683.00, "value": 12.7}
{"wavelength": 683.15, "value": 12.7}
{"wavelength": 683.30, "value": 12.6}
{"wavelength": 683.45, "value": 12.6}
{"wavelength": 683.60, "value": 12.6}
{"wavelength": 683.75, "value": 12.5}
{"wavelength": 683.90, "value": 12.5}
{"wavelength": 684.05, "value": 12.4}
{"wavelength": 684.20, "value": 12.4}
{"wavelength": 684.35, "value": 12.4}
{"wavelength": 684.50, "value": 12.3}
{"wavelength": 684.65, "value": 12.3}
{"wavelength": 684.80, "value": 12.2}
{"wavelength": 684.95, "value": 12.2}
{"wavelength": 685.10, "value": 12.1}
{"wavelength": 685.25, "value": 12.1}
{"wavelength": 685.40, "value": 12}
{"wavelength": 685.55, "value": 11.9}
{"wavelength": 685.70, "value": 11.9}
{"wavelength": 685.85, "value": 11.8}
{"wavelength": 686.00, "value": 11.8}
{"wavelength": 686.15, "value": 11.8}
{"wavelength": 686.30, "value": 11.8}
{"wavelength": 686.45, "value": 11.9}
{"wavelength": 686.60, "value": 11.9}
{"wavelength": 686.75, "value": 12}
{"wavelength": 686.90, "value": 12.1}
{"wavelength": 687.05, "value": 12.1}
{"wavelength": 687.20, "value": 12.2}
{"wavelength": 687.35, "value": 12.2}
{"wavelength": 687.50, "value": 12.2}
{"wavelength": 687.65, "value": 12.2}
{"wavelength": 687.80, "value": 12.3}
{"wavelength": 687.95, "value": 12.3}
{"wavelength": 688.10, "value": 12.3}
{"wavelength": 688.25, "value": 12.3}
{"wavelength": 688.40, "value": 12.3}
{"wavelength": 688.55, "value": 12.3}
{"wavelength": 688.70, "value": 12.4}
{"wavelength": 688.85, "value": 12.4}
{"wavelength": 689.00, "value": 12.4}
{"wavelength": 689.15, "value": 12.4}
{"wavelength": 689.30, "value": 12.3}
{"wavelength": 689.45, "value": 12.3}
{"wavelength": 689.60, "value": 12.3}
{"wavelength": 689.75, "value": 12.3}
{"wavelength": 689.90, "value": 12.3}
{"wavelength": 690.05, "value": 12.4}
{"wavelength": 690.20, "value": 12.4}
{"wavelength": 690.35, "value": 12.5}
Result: 0.10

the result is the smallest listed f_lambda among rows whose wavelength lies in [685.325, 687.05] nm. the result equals 11.8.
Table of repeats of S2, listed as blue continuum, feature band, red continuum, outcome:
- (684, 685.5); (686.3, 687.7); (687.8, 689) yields 0.03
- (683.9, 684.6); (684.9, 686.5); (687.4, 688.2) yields 0.05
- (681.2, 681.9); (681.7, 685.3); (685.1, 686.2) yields -0.07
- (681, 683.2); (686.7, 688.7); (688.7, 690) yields 0.03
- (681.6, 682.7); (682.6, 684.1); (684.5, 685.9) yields -0.03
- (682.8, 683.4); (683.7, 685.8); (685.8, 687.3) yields 0.02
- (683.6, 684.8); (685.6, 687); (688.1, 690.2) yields 0.05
